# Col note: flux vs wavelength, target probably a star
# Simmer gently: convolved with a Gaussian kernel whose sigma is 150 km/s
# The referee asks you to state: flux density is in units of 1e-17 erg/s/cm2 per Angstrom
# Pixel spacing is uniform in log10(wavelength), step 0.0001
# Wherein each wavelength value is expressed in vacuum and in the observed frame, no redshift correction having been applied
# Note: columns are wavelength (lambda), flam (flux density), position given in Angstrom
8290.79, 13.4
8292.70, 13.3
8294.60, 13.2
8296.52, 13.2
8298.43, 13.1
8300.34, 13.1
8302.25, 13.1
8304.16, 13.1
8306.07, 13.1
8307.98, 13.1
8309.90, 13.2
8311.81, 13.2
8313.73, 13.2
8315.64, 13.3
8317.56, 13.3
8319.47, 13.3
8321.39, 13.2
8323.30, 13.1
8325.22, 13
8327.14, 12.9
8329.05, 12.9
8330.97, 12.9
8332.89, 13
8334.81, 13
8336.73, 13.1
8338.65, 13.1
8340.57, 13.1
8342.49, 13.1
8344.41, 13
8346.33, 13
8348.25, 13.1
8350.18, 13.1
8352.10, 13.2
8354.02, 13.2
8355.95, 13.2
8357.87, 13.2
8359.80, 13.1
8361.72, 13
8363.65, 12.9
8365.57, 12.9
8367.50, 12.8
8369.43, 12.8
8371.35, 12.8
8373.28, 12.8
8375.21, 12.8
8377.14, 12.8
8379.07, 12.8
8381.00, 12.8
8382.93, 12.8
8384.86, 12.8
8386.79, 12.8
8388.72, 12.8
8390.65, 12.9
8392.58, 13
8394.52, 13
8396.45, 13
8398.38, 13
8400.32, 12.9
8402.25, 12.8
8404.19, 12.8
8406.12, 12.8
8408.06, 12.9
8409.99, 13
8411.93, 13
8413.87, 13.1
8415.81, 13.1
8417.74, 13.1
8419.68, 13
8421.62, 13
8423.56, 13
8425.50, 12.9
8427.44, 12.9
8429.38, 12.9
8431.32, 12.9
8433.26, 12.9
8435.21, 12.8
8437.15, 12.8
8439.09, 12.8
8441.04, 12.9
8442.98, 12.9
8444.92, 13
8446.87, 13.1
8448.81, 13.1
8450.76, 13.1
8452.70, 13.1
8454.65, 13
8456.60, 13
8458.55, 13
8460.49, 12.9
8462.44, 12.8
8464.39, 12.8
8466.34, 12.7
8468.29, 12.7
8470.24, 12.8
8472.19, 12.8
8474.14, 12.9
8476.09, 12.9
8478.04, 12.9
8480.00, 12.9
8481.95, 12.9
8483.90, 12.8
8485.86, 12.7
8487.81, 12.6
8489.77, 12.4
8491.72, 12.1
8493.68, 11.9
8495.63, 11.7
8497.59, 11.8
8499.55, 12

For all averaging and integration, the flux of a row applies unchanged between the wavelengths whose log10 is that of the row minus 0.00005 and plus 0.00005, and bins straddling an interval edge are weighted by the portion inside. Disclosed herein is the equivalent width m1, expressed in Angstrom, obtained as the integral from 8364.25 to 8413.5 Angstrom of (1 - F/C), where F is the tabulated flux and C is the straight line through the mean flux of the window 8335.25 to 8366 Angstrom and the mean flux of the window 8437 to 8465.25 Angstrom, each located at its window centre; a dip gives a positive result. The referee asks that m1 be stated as 0.64 Angstrom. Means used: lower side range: 13.1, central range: 12.9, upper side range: 13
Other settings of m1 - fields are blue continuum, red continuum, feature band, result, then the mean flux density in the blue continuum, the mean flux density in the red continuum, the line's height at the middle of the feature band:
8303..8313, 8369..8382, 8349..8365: -0.3 Angstrom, 13.1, 12.8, 12.9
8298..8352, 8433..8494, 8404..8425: -0.1 Angstrom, 13.1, 12.8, 12.9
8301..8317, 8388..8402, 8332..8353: 0.0 Angstrom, 13.2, 12.9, 13.1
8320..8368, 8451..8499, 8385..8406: 0.0 Angstrom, 13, 12.7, 12.9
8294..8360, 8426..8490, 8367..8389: 0.4 Angstrom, 13.1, 12.9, 13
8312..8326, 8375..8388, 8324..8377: 0.0 Angstrom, 13.2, 12.8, 13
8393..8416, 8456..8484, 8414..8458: -0.2 Angstrom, 12.9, 12.9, 12.9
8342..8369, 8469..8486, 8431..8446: 0.0 Angstrom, 13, 12.8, 12.9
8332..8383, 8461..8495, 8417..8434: -0.2 Angstrom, 13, 12.7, 12.8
